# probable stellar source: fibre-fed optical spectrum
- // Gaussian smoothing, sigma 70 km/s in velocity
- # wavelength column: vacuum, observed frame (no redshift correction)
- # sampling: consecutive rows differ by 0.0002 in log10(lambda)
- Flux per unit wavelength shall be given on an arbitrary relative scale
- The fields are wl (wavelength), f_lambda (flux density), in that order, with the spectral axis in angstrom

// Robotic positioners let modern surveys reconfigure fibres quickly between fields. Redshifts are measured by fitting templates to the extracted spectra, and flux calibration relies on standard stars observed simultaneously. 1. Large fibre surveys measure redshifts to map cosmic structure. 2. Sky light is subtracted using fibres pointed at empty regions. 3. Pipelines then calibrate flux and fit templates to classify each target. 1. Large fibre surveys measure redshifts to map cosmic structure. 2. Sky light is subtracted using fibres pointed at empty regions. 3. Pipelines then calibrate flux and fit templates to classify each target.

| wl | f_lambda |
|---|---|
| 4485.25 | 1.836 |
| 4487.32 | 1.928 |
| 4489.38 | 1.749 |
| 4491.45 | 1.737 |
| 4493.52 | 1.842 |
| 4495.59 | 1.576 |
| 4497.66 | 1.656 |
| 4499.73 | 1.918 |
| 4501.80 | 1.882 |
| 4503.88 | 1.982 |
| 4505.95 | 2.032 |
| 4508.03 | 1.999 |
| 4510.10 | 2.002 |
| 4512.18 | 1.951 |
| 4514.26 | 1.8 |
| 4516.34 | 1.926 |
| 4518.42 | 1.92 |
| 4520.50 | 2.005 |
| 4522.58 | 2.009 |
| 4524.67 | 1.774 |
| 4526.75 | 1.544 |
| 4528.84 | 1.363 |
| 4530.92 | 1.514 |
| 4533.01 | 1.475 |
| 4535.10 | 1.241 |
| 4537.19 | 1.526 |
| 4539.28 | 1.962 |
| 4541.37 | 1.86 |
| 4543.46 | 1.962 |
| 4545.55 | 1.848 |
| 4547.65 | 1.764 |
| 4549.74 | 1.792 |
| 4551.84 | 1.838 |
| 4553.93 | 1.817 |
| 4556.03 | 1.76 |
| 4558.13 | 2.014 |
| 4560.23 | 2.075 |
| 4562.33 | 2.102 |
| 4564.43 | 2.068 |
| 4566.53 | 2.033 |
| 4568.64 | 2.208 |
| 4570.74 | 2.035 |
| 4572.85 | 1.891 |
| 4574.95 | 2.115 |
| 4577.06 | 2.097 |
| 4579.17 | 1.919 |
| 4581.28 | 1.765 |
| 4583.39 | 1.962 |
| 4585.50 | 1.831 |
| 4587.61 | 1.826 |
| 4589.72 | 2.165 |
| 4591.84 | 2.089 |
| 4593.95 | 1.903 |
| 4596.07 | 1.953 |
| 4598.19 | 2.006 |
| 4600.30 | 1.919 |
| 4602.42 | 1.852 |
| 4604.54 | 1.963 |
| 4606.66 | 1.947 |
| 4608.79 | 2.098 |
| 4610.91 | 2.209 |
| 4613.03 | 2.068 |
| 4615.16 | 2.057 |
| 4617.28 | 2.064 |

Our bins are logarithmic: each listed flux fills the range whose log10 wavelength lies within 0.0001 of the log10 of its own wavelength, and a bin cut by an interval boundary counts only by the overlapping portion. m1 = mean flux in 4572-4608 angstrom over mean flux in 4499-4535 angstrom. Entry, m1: 1.1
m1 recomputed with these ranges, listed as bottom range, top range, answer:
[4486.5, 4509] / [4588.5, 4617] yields 1.09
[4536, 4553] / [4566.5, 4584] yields 1.10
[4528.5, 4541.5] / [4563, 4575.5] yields 1.32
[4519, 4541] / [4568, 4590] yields 1.19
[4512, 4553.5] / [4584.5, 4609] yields 1.12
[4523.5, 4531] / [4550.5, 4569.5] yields 1.27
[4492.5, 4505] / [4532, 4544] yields 0.92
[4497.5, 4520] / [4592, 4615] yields 1.04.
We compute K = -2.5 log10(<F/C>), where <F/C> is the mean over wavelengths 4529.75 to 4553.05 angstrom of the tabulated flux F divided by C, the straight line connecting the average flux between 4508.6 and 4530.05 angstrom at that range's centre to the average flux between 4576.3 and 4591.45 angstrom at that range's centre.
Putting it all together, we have 0.10 mag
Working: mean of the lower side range 1.83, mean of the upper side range 1.94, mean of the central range 1.71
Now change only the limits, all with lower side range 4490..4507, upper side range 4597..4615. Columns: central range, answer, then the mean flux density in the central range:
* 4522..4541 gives 0.18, 1.6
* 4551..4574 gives -0.03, 1.99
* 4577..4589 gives 0.04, 1.89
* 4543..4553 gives 0.04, 1.83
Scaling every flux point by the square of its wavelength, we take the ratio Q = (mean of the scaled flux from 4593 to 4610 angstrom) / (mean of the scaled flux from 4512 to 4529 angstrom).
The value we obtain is 1.1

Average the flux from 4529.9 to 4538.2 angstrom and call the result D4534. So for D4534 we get 1.44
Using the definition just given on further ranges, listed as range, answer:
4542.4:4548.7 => 1.86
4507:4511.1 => 2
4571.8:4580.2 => 2.01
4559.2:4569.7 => 2.1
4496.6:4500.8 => 1.79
